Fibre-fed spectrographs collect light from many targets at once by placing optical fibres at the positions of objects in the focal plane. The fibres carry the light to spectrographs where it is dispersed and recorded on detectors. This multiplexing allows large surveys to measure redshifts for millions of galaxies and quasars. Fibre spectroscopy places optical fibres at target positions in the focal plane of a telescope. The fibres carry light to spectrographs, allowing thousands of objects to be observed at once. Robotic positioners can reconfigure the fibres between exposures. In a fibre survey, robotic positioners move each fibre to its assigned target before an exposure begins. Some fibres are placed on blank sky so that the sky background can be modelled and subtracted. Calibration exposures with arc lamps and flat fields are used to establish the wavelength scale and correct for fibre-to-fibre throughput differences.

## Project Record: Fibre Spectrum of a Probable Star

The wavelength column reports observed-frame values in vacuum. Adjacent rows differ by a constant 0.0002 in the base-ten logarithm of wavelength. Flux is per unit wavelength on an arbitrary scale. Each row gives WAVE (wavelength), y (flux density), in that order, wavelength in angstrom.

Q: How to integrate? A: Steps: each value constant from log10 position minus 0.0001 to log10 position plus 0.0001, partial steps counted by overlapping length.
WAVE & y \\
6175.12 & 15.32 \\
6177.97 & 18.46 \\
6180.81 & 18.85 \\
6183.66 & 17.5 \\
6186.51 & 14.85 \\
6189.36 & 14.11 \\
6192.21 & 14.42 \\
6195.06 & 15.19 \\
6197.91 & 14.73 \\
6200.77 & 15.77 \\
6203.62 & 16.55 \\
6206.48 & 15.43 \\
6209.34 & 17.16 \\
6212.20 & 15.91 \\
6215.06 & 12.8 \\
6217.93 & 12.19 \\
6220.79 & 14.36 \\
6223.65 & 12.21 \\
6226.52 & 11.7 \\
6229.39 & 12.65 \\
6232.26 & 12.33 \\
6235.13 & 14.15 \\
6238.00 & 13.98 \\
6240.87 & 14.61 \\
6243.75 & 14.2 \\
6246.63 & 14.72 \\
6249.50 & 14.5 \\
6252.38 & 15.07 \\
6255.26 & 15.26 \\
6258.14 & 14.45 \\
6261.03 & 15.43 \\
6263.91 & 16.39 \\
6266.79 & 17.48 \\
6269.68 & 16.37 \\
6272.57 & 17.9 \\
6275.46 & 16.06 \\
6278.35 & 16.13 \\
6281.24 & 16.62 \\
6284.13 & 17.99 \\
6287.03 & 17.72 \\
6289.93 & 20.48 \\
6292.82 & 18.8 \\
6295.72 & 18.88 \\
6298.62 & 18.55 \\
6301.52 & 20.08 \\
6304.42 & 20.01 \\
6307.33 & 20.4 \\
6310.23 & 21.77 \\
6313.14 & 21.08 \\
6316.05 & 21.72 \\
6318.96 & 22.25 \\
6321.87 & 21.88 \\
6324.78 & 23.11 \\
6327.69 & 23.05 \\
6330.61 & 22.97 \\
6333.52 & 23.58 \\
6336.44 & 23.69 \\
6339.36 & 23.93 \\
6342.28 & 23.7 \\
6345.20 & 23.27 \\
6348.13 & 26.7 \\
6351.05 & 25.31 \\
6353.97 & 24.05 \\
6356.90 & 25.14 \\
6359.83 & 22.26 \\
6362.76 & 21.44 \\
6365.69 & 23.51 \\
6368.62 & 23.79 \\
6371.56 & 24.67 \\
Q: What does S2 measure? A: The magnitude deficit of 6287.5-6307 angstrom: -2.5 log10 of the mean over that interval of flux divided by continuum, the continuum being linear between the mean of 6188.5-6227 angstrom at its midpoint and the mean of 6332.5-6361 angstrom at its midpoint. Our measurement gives 0.07 mag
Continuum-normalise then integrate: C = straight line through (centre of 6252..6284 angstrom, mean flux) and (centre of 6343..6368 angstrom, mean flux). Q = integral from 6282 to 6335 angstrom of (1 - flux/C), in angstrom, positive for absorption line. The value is -2.5 angstrom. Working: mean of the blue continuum 16.2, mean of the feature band 20.7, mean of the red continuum 23.9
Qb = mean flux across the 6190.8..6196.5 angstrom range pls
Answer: 14.8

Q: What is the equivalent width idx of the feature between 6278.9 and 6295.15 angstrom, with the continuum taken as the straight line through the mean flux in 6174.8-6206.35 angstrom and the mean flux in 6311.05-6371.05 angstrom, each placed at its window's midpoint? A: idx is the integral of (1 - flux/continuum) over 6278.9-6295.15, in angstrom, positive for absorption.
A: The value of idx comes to 1.9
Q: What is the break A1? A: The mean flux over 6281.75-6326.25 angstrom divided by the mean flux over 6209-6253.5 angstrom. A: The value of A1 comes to 1.5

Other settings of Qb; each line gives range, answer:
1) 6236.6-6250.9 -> 14.4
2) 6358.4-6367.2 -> 22.4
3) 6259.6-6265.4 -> 16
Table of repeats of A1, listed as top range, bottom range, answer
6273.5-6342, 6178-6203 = 1.29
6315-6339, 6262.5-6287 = 1.35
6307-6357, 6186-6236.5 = 1.63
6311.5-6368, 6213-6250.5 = 1.73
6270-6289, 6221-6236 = 1.35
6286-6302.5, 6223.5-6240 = 1.47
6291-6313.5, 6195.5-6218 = 1.31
